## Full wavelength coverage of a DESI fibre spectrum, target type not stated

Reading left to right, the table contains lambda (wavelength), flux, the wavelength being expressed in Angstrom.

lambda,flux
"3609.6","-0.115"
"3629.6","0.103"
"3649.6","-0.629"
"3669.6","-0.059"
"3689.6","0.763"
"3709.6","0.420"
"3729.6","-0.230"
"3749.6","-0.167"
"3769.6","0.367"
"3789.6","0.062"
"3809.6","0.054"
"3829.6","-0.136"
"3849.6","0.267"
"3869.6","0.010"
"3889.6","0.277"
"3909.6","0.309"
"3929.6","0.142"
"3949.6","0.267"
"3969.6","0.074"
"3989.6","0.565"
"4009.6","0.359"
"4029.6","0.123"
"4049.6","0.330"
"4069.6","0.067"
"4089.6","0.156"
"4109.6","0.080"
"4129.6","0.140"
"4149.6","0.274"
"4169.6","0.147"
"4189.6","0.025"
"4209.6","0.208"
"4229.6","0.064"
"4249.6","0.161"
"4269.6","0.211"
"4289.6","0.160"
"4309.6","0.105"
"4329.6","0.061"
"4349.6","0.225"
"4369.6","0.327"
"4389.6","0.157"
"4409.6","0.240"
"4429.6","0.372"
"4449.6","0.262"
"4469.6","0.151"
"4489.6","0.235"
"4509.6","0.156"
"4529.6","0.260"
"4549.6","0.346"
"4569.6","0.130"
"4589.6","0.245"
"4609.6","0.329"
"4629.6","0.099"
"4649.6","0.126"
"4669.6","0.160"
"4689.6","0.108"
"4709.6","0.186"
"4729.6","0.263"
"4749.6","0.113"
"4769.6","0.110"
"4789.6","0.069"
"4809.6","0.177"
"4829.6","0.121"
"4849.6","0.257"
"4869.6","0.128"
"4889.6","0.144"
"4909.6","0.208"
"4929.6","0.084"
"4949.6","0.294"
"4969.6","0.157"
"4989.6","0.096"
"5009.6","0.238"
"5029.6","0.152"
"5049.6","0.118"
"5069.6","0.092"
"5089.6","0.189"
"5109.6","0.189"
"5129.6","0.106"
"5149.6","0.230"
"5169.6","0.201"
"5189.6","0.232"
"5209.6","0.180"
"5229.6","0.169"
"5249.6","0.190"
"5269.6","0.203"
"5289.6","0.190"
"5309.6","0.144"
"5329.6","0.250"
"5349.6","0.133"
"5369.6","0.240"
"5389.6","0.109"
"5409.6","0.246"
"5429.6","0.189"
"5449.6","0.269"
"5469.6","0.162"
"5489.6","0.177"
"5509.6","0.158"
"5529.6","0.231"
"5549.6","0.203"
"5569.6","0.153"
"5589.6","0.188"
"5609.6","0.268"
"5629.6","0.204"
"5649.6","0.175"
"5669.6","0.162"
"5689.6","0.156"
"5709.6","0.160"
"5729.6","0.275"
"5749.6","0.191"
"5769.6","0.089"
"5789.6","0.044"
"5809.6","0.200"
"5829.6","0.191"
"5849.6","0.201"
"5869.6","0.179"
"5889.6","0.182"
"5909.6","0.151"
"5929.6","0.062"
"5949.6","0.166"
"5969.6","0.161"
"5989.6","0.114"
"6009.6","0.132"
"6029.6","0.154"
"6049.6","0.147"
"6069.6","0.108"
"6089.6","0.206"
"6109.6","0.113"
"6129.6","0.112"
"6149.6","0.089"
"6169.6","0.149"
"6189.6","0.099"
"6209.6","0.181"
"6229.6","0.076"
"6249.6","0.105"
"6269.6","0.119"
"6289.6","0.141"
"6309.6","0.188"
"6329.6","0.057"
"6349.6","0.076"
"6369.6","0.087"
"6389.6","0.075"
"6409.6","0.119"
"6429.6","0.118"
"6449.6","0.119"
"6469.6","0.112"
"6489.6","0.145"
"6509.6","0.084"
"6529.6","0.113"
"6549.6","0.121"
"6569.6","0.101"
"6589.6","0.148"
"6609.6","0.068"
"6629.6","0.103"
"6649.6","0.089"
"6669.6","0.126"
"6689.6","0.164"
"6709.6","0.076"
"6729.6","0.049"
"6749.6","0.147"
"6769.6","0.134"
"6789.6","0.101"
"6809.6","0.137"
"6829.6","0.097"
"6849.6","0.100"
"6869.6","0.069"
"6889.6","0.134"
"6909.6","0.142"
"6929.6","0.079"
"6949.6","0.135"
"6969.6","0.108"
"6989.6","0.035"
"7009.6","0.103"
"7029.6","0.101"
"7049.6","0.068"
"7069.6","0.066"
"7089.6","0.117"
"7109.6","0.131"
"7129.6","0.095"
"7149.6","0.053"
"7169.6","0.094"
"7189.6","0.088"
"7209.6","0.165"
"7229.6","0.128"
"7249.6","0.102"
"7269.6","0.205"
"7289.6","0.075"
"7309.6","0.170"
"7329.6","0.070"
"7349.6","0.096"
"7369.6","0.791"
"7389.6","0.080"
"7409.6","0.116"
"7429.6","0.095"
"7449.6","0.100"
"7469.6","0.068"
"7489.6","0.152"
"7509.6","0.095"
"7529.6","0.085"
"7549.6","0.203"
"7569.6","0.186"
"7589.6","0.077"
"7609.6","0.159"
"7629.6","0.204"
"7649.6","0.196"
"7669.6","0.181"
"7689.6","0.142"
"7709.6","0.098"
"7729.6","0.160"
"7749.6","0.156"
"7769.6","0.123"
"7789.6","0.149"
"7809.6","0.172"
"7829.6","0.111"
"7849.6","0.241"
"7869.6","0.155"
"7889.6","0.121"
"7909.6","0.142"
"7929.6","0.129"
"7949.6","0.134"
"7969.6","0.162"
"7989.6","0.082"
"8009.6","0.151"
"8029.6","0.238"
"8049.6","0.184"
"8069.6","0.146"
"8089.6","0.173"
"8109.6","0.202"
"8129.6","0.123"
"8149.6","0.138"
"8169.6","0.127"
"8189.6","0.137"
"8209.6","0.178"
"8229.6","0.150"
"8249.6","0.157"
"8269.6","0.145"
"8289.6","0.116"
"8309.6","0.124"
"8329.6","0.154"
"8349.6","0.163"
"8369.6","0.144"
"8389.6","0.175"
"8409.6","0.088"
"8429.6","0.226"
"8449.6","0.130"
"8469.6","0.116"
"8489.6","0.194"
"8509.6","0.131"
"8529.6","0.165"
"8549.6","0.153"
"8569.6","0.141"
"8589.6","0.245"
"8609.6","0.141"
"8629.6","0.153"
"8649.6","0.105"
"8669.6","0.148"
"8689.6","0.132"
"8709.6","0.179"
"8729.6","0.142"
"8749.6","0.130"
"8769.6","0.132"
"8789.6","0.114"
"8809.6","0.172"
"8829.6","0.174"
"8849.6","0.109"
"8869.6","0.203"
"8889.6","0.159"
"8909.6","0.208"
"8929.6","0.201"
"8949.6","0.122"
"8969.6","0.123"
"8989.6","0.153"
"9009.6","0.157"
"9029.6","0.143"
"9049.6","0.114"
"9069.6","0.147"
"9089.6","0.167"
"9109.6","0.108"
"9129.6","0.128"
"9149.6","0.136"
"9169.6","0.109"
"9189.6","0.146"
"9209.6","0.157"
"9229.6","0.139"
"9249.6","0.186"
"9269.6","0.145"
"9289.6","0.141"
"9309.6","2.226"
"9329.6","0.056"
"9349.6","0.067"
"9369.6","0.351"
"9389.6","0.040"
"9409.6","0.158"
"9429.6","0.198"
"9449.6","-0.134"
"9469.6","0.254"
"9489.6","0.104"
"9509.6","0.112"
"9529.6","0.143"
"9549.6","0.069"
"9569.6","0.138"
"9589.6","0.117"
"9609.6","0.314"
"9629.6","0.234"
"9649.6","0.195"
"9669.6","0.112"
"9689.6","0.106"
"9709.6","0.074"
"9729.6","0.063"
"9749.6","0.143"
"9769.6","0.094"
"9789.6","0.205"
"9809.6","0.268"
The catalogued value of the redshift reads 0.978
